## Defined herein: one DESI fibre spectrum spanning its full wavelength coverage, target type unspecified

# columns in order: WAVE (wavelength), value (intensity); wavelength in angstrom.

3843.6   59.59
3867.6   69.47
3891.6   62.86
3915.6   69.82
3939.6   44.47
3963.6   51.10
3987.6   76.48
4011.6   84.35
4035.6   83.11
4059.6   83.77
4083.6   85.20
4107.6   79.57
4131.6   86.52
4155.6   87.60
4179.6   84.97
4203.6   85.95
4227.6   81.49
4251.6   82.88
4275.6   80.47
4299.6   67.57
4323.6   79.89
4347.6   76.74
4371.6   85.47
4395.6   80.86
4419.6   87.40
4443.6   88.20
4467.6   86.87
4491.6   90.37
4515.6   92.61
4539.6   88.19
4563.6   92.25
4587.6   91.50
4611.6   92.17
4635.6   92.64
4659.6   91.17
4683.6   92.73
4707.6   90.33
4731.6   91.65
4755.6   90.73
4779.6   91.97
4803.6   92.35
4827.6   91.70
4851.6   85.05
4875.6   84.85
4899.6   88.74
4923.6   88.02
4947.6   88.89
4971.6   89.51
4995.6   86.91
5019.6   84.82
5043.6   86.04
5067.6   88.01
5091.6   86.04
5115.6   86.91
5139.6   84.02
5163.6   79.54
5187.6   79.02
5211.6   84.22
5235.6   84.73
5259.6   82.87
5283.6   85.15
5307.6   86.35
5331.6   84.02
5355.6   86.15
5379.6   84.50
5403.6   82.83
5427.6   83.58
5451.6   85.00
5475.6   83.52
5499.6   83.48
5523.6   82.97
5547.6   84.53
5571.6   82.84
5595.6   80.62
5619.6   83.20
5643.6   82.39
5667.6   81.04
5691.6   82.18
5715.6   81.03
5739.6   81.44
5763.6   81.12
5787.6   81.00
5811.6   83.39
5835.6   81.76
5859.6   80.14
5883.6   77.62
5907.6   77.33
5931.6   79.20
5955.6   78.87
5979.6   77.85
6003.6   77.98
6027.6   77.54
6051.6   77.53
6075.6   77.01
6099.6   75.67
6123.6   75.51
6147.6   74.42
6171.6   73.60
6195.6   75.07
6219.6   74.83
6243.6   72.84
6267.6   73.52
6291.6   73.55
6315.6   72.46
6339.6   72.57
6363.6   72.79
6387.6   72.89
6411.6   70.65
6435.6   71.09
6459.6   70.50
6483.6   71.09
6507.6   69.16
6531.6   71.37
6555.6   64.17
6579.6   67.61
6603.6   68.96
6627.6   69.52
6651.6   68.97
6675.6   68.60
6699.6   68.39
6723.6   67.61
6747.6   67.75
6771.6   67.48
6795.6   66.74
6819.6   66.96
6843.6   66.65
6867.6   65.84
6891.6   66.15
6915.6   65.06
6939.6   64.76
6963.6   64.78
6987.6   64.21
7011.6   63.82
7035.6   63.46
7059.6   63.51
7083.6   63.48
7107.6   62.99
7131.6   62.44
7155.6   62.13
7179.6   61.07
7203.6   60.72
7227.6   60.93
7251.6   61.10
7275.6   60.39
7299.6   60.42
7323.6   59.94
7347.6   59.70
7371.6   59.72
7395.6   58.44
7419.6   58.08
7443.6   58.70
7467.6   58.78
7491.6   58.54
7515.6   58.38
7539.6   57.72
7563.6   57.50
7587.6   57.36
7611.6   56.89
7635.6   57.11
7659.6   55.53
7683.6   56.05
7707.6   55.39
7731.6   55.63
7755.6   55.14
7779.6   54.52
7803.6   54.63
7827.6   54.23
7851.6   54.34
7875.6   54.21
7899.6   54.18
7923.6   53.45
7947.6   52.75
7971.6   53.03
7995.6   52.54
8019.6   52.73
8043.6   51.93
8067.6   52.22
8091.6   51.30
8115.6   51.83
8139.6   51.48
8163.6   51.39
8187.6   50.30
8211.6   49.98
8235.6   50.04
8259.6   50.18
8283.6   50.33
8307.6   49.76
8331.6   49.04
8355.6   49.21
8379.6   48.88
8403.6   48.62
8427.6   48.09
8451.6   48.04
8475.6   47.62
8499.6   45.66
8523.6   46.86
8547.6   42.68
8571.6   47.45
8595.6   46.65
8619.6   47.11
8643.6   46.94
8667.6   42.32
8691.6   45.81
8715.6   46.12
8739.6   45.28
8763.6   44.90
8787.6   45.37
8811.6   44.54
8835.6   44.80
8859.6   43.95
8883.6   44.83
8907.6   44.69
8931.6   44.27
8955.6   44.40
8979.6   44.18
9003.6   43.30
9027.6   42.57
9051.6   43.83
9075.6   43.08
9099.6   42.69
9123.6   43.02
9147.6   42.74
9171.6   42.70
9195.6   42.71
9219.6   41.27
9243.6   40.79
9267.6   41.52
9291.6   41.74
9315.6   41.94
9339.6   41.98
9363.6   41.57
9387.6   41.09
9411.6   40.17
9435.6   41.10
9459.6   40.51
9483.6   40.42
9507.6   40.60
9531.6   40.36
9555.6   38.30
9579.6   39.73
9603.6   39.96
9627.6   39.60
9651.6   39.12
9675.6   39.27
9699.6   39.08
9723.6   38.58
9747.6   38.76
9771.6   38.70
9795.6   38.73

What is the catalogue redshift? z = 0.000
